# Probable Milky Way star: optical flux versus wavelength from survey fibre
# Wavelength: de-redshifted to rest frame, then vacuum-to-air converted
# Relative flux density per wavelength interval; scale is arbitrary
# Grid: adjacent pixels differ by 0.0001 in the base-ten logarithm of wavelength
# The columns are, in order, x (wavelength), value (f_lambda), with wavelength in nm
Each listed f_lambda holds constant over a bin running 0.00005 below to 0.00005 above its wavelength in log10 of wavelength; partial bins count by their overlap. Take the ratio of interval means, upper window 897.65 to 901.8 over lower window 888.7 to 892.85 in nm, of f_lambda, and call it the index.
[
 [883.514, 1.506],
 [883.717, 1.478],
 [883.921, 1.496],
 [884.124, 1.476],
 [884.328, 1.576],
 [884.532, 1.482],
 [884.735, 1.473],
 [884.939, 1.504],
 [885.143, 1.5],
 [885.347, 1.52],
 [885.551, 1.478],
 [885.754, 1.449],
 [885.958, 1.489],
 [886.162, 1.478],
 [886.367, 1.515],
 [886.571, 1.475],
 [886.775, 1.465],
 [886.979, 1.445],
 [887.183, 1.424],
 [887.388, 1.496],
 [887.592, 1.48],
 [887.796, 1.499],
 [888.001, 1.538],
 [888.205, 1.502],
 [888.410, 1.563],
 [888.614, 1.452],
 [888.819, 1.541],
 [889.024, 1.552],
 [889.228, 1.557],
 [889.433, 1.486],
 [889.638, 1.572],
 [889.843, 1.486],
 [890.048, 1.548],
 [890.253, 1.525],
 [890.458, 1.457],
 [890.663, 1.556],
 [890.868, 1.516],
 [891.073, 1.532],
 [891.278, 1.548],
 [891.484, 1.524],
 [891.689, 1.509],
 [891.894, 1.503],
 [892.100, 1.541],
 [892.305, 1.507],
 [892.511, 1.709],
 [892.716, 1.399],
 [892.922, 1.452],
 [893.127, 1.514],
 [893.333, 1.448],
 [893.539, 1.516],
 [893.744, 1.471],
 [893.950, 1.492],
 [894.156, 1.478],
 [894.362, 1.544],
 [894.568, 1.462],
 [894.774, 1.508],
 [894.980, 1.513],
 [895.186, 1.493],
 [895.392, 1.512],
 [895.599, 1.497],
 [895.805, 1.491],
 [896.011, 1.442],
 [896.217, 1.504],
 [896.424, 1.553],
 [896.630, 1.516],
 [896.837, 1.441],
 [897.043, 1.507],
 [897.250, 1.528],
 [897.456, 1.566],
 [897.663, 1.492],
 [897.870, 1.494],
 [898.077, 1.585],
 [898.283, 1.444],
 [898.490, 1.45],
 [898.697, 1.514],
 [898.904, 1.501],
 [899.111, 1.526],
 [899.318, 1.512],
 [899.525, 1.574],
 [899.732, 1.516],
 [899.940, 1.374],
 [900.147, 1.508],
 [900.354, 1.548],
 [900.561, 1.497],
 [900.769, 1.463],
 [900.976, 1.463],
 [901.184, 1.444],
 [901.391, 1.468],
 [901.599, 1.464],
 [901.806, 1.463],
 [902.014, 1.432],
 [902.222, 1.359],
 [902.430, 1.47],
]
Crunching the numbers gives 1.0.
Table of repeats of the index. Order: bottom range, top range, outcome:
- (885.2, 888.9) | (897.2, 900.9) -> 1.01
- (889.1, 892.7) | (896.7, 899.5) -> 0.98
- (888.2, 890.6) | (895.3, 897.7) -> 0.99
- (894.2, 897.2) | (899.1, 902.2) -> 0.99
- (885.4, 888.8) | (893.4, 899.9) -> 1.01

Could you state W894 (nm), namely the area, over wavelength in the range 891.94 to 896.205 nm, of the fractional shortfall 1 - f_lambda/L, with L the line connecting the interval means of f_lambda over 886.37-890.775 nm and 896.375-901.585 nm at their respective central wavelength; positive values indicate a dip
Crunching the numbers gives 0.007 nm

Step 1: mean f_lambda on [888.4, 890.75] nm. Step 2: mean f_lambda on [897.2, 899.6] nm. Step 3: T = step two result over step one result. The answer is 0.99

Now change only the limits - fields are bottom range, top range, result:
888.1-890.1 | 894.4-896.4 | 0.98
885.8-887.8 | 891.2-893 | 1.03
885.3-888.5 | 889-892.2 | 1.03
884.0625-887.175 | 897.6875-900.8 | 1.01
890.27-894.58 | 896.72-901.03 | 0.99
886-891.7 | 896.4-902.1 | 0.99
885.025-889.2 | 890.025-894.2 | 1.01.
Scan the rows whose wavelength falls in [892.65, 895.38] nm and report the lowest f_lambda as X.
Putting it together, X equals 1.399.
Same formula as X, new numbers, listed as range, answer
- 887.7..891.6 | 1.452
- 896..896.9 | 1.441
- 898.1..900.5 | 1.374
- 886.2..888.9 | 1.424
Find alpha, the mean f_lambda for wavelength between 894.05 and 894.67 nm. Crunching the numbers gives 1.49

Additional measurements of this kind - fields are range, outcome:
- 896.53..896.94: 1.48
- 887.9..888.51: 1.53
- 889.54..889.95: 1.53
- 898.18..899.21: 1.49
